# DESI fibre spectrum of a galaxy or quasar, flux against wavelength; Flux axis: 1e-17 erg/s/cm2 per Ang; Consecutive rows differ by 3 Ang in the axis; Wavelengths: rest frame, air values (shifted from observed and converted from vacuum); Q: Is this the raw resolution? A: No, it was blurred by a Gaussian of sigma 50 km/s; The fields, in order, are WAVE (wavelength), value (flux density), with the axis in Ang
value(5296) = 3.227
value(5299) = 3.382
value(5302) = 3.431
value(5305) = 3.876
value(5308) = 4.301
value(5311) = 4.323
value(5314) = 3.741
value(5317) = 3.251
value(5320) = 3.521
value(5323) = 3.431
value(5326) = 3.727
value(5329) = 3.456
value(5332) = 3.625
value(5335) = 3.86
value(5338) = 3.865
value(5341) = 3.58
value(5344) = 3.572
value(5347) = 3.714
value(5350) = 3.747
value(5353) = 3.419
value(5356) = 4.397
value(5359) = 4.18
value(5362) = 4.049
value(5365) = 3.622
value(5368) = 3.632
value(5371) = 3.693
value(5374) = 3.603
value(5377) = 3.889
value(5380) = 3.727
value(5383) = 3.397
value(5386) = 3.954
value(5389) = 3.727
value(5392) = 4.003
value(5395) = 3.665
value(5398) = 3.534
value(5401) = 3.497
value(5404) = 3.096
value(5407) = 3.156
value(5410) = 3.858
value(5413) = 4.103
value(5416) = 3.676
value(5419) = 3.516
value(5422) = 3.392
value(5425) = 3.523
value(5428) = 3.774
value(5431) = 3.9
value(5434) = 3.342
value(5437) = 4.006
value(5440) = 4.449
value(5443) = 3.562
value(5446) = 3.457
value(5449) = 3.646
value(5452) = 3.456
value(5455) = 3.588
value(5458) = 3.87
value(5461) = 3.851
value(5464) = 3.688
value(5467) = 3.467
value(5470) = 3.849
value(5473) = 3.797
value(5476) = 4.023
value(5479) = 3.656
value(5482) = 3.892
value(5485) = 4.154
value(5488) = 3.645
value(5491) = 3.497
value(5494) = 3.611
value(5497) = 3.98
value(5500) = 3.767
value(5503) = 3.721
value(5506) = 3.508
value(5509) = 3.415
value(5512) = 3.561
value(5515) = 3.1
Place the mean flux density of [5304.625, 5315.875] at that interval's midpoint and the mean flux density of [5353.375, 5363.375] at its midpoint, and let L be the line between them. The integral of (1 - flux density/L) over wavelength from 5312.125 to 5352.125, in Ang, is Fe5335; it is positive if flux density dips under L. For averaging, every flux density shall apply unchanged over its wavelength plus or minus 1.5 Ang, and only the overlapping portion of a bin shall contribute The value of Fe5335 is 4.5 Ang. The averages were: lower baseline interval 4.05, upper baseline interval 4.12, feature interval 3.63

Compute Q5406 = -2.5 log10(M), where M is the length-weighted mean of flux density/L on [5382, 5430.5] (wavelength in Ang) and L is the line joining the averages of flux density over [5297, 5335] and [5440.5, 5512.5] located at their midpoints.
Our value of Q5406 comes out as 0.02 mag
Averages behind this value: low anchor 3.67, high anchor 3.71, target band 3.63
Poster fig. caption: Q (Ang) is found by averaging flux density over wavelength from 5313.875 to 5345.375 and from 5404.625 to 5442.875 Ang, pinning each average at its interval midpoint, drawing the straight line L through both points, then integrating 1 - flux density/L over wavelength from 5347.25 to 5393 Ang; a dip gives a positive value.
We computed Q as -1.95 Ang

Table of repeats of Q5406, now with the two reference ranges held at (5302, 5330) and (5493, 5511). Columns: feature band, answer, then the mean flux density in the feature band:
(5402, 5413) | 0.07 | 3.48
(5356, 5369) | -0.07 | 3.94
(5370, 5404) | 0.01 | 3.67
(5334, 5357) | -0.01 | 3.75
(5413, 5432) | 0.01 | 3.66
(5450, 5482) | -0.02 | 3.73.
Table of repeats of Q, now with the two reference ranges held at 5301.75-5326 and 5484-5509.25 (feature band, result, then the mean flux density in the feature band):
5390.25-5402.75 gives 0.2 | 3.66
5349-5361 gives -0.7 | 3.95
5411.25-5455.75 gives 0.3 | 3.7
